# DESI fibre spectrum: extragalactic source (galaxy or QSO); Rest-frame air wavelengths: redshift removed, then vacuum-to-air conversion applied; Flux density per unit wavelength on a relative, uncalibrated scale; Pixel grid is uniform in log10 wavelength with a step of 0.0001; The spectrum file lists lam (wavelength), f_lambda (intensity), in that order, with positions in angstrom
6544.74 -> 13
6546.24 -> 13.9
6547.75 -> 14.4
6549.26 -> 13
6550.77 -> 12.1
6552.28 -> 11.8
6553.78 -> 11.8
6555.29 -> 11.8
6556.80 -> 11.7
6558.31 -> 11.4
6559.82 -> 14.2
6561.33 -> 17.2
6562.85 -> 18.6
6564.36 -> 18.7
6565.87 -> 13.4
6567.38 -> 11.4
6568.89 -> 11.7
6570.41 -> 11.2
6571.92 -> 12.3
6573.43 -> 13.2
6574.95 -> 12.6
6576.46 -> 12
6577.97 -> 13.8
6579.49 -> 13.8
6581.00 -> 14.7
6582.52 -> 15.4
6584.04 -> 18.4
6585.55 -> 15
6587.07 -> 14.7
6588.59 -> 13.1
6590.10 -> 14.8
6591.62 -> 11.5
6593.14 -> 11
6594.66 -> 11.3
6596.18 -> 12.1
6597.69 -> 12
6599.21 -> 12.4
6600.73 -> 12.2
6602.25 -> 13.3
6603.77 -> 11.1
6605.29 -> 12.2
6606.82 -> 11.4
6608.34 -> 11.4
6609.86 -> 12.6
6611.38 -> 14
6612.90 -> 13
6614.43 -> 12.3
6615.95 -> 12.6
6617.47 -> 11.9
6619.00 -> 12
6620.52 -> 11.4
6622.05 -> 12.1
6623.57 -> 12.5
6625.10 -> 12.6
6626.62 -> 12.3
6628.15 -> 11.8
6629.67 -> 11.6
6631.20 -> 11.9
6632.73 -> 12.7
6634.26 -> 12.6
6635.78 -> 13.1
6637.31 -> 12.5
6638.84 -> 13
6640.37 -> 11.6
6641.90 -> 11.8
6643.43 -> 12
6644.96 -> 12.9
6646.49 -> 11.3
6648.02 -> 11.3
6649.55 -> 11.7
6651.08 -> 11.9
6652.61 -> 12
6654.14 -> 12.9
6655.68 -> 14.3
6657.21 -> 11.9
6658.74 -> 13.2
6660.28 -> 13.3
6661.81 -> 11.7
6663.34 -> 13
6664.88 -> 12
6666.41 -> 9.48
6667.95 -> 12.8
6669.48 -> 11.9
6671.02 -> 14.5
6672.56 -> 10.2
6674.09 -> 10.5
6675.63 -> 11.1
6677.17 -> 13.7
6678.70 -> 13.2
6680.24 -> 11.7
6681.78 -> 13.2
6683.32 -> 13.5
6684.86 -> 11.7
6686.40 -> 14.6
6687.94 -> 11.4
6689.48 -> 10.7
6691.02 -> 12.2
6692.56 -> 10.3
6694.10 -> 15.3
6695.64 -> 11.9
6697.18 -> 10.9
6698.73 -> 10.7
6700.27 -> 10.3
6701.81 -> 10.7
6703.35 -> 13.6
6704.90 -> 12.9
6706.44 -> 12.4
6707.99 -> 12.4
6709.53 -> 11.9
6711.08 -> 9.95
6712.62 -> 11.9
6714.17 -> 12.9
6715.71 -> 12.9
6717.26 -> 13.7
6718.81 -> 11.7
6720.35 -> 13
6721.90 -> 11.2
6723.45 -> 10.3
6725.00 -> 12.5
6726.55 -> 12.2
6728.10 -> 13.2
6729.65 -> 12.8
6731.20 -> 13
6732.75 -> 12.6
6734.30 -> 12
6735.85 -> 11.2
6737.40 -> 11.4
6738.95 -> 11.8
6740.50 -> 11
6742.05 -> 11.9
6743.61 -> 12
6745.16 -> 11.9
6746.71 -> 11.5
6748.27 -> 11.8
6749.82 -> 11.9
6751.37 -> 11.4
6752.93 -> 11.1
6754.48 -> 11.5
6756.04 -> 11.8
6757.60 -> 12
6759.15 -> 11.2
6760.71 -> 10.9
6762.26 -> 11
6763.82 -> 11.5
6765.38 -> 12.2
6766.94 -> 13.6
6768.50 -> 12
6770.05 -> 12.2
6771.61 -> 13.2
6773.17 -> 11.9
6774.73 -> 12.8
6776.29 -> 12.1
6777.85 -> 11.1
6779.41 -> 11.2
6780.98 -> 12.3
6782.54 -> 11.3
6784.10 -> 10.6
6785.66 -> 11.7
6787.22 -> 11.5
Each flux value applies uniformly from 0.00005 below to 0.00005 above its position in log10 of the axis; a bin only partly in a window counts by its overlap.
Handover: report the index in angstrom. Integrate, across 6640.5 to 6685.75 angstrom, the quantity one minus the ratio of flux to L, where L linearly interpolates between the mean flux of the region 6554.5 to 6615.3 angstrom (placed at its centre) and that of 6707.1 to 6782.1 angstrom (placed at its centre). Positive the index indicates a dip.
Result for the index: 1.3 angstrom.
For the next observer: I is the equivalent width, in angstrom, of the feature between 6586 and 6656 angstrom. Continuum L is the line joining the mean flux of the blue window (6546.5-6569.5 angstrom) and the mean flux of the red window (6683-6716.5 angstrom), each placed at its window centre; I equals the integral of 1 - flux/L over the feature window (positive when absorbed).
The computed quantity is 3.1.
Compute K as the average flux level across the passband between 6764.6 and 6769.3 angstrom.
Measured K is 12.6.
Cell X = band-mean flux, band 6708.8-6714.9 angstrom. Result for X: 11.6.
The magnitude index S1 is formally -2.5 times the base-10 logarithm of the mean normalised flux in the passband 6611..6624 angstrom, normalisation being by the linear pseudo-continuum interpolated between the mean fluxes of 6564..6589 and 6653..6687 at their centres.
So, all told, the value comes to 0.070 mag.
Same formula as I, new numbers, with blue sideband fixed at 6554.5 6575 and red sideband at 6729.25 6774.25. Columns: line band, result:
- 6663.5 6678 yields 0.86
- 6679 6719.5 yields 0.66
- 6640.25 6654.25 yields 0.98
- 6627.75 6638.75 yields 0.48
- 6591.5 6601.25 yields 1.08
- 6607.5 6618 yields 0.46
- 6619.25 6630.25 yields 0.82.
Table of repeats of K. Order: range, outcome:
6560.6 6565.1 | 18.1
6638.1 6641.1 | 12.3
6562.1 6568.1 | 15.6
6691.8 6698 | 12.1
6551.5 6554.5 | 11.8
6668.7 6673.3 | 12.2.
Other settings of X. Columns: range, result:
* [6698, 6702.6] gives 10.6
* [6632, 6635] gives 12.6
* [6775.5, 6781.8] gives 11.7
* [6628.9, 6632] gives 11.8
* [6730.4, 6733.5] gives 12.8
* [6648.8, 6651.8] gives 11.8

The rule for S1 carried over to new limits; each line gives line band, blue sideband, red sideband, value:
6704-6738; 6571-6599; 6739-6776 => 0.00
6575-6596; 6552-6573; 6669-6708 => -0.04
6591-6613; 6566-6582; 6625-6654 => 0.04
